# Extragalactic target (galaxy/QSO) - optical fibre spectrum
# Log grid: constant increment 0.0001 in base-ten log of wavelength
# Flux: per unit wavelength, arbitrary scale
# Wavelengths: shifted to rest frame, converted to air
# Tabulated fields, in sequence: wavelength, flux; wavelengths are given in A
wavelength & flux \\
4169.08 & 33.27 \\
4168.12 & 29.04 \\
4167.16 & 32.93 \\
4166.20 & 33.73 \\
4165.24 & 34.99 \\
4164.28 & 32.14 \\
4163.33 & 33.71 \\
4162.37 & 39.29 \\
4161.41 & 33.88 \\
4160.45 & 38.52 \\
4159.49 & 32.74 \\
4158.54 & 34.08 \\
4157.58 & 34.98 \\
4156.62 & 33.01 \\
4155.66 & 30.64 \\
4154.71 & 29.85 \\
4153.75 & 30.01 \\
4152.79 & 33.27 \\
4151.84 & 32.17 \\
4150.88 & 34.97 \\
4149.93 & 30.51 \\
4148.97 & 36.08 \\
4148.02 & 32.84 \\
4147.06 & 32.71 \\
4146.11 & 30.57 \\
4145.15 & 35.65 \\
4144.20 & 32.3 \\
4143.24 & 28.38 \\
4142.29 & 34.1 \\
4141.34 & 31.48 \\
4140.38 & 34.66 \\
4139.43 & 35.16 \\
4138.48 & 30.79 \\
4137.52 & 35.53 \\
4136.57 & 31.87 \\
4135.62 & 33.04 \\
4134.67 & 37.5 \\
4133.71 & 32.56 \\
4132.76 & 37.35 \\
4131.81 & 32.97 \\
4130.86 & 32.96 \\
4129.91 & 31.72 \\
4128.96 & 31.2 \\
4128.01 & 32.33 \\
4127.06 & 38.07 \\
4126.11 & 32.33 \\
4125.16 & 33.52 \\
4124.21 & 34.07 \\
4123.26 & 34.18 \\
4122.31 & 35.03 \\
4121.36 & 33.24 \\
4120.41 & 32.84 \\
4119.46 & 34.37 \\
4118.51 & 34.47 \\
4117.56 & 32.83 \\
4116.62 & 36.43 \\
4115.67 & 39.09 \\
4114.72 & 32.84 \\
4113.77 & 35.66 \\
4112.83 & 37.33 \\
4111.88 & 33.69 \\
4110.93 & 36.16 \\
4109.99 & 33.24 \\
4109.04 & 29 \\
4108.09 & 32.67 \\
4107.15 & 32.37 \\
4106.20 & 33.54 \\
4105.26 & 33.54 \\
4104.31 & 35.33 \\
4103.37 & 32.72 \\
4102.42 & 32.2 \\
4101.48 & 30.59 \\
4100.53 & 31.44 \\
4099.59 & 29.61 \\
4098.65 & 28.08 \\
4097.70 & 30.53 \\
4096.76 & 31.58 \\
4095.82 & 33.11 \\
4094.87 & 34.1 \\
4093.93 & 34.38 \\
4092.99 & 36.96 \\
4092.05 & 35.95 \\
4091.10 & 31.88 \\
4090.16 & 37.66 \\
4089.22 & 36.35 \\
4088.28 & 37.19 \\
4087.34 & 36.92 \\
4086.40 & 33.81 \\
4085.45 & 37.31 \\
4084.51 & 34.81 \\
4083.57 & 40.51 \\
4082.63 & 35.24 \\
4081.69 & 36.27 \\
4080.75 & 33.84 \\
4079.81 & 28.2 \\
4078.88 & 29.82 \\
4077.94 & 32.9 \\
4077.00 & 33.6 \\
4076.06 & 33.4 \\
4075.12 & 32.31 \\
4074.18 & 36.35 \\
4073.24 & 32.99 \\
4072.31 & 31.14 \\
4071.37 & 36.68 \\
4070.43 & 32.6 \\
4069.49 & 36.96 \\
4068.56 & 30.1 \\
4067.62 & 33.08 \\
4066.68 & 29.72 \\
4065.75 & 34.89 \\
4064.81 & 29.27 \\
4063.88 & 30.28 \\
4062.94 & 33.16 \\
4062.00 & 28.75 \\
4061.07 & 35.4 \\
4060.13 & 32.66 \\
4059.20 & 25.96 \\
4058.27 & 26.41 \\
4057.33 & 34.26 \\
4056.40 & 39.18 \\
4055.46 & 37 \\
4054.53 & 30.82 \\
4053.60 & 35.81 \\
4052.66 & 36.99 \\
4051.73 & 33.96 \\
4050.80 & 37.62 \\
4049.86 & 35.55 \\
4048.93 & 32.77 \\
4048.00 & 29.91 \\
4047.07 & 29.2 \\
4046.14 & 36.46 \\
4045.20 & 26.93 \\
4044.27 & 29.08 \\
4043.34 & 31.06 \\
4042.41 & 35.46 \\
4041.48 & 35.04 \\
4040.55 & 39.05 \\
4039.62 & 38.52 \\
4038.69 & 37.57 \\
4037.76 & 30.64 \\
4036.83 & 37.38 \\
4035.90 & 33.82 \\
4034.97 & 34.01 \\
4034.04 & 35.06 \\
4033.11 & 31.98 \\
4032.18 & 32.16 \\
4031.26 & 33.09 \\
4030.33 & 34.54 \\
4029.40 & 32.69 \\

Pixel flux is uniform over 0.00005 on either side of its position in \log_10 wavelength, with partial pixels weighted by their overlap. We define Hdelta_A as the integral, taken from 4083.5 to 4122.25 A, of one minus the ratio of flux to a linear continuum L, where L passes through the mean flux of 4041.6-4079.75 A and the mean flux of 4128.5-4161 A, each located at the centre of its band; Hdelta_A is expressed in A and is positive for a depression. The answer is -1.3 A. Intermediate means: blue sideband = 32.7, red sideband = 33.1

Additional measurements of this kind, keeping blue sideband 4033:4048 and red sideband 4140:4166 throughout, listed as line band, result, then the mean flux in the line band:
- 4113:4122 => -0.4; 34.7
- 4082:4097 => -0.9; 35.5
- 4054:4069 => 0.8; 32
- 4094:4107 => 0.5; 32.1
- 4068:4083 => 0.1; 33.3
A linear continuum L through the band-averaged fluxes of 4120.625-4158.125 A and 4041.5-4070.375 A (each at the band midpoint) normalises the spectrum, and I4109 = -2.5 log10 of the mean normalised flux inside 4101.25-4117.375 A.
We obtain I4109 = -0.031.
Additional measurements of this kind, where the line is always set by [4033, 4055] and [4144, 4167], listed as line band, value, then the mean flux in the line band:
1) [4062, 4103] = 0.014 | 33.4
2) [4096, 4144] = 0.010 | 33.3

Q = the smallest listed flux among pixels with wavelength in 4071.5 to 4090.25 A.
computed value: 28.2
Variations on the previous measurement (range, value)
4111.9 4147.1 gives 28.38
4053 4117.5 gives 25.96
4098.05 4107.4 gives 28.08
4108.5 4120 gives 29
